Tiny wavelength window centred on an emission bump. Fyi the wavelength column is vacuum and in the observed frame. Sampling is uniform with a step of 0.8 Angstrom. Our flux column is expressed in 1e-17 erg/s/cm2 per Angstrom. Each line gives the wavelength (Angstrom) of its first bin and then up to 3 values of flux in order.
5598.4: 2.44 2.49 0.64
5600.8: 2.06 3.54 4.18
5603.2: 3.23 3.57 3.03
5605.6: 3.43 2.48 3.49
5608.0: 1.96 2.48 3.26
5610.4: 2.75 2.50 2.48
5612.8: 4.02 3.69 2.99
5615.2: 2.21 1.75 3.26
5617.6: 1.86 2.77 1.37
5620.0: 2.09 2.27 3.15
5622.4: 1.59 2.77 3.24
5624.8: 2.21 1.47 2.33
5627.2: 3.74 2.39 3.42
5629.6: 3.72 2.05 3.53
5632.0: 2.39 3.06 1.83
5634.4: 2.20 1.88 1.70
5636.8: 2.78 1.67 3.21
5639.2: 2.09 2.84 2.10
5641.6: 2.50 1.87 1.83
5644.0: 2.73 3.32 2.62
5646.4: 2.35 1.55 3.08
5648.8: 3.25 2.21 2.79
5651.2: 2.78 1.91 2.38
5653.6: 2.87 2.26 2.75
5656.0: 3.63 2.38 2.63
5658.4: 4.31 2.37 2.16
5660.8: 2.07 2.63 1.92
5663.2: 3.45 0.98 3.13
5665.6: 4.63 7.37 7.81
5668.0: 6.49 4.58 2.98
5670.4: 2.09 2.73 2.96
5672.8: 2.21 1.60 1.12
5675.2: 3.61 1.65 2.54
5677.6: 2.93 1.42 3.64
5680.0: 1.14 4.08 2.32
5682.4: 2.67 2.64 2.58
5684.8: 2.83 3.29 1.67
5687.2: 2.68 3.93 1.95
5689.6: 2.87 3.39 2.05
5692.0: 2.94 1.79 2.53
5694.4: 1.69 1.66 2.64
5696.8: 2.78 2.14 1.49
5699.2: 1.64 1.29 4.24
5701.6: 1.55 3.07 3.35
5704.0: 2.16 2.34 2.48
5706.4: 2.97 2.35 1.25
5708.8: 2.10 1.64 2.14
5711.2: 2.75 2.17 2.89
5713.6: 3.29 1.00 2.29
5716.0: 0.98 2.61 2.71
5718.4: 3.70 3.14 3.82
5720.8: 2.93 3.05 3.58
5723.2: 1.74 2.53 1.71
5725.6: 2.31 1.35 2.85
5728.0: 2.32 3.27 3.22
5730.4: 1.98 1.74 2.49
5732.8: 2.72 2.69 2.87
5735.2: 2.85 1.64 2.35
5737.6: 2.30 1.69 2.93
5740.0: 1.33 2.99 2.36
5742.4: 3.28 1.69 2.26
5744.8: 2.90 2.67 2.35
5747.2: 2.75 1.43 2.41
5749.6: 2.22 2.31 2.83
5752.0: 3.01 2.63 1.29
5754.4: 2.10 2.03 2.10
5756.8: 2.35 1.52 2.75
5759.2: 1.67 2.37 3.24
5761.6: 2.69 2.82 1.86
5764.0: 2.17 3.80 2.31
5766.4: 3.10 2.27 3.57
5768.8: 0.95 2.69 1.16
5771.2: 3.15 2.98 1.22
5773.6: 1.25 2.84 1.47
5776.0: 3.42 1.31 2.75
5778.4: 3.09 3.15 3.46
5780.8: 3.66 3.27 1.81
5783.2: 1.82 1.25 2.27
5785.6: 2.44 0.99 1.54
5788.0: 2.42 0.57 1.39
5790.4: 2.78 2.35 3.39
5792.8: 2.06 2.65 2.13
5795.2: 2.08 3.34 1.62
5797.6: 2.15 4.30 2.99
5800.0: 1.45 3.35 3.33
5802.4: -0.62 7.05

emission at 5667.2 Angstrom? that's [O III]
